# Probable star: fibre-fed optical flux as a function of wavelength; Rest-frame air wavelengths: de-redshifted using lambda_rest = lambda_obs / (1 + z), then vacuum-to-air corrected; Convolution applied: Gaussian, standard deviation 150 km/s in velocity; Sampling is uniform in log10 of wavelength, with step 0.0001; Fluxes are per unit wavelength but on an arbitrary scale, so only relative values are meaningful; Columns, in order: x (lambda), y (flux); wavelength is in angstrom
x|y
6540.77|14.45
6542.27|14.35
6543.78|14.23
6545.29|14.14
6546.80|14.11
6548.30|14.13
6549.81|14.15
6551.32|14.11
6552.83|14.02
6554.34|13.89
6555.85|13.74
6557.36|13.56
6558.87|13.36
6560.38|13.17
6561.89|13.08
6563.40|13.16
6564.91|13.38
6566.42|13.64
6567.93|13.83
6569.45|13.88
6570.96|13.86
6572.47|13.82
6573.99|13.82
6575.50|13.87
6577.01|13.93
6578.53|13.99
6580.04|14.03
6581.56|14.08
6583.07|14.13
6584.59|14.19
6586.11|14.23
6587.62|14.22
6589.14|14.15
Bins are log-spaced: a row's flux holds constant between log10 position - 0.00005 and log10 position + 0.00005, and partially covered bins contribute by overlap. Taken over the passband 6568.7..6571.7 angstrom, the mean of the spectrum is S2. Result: 13.9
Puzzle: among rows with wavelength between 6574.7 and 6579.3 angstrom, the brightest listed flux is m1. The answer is 13.99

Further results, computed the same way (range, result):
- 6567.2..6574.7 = 13.88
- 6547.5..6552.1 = 14.15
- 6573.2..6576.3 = 13.87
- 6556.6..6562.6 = 13.56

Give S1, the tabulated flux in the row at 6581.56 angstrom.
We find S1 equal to 14.08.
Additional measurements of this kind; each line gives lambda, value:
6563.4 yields 13.16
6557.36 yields 13.56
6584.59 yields 14.19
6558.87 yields 13.36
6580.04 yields 14.03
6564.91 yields 13.38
